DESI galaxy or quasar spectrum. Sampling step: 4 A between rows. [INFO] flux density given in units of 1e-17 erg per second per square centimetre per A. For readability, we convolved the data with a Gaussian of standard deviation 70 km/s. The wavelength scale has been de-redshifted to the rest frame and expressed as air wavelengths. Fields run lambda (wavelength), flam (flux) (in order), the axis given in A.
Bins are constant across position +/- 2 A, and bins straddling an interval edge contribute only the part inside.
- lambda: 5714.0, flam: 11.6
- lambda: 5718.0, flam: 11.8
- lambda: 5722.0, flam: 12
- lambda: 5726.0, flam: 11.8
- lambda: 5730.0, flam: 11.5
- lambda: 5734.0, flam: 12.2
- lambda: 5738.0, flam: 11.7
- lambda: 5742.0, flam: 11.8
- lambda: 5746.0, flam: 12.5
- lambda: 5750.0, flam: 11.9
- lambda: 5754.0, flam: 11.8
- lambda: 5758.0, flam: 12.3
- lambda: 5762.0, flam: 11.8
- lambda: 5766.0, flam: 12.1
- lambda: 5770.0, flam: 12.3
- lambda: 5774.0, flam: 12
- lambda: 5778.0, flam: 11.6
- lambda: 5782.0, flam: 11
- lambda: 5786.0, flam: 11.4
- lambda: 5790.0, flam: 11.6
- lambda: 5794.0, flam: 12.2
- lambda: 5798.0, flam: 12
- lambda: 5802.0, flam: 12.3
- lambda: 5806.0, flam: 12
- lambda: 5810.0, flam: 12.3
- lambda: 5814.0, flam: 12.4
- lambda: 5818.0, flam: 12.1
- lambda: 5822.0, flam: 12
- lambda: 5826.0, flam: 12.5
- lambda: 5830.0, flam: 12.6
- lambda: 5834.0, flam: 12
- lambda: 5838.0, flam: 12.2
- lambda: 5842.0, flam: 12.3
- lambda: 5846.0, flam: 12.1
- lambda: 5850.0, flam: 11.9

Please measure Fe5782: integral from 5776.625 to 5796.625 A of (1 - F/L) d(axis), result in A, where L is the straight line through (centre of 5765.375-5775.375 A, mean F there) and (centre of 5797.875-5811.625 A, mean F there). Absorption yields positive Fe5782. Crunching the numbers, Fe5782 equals 1.0 A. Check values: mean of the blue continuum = 12.1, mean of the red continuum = 12.2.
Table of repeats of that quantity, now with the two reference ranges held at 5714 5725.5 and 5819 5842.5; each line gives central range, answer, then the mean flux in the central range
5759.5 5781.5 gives 0.23 A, 11.9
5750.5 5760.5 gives -0.04 A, 12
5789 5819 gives 0.06 A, 12.1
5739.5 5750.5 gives -0.13 A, 12.1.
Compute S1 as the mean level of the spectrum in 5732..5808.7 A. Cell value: 11.9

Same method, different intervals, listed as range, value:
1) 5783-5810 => 11.9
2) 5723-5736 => 11.8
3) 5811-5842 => 12.3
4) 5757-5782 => 11.9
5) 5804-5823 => 12.2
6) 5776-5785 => 11.3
